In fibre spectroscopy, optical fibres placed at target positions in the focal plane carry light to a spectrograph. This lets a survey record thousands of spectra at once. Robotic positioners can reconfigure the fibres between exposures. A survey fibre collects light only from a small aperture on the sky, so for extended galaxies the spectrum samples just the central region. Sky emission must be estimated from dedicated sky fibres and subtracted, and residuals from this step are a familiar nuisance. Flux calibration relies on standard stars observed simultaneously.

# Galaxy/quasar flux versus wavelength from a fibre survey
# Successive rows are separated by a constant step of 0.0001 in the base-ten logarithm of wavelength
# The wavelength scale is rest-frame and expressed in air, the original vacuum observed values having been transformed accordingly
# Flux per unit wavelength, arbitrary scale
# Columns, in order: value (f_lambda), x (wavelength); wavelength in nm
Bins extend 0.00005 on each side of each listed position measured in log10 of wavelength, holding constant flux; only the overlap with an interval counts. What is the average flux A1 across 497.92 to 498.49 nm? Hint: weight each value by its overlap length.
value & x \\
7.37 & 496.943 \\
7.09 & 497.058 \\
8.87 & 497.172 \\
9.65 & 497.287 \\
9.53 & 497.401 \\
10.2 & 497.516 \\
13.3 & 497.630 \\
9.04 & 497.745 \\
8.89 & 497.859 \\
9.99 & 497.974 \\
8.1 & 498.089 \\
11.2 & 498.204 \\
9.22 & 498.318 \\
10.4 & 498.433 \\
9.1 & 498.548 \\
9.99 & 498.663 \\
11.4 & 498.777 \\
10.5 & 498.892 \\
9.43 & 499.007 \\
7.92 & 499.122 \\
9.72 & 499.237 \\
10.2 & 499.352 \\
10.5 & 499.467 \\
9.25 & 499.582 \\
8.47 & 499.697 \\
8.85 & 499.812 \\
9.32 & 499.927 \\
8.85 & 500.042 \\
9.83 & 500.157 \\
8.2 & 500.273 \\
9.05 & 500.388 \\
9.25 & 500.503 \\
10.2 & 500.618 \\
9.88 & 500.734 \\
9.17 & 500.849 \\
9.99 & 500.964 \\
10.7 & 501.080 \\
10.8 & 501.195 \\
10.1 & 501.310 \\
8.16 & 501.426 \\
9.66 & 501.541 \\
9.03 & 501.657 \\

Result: 9.78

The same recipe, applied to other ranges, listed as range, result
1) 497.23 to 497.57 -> 9.79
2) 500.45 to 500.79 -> 9.77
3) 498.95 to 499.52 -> 9.54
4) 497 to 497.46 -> 8.78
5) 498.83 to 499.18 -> 9.3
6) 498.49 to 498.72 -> 9.55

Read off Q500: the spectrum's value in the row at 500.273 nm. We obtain 8.2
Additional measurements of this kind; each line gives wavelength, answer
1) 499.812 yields 8.85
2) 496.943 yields 7.37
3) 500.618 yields 10.2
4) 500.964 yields 9.99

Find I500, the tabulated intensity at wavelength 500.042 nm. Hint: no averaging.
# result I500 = 8.85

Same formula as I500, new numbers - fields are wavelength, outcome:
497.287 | 9.65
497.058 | 7.09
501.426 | 8.16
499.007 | 9.43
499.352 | 10.2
